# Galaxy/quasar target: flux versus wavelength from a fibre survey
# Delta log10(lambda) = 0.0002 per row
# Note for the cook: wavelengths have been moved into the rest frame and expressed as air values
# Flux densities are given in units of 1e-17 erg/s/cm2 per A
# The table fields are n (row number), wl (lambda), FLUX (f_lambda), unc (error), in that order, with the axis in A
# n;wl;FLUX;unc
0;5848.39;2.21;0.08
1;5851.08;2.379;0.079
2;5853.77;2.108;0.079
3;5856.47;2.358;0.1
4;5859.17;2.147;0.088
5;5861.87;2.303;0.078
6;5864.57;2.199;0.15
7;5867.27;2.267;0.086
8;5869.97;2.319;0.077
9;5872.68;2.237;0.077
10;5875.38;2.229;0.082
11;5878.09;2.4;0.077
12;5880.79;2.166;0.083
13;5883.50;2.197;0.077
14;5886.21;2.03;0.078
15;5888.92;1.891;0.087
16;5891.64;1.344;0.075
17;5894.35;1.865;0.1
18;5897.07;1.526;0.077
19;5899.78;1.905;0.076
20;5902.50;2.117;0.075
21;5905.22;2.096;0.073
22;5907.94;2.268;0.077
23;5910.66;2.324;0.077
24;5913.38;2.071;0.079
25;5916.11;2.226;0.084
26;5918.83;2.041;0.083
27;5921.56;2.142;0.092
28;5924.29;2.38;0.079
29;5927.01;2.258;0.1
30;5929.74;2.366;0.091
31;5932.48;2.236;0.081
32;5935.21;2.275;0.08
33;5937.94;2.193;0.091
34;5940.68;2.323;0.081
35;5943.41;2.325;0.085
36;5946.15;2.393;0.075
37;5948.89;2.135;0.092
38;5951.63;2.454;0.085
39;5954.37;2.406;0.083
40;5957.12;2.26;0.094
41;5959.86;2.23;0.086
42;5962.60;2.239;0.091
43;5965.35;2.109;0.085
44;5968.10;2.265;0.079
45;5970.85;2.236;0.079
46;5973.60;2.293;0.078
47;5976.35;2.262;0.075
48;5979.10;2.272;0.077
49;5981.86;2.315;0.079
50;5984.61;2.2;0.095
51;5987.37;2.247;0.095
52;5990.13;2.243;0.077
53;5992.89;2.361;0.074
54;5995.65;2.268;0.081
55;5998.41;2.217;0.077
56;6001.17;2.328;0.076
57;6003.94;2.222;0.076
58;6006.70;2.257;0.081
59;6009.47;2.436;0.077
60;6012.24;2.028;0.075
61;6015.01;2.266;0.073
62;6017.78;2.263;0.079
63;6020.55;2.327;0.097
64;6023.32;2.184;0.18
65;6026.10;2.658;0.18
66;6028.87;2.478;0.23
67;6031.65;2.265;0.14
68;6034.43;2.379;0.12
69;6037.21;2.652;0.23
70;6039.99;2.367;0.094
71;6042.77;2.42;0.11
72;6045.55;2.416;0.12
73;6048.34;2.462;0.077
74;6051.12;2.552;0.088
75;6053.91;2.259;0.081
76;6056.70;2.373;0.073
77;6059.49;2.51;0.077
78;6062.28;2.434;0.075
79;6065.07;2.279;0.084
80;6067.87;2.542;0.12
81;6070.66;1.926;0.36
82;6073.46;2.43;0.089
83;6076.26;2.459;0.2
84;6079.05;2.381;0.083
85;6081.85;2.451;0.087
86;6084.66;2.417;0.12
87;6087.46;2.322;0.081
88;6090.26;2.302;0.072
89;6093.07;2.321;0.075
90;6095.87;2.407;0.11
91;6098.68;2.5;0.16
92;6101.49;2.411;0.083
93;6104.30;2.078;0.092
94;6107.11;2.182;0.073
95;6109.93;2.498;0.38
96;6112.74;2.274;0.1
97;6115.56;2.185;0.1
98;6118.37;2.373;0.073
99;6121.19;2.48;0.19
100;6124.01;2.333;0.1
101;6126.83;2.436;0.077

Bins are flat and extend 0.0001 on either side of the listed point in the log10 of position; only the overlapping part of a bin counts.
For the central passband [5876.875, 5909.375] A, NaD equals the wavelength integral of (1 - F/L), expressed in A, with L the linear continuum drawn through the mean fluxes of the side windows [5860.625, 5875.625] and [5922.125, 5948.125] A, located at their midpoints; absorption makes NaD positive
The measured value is 4.2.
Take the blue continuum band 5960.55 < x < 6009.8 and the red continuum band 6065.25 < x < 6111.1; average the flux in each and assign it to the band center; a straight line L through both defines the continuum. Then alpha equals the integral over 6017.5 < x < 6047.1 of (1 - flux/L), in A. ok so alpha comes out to -1.4 A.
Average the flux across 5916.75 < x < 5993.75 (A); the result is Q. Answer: 2.27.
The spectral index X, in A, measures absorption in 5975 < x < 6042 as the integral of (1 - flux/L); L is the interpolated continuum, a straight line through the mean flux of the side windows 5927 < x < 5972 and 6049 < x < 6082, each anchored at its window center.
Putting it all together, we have 0.51 A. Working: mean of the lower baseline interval 2.28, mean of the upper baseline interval 2.38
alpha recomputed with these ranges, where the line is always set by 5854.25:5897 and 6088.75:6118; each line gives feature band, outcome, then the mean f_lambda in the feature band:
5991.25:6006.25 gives -0.37 A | 2.28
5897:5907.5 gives 0.72 A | 1.99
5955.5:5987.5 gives -0.68 A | 2.24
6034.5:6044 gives -0.87 A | 2.47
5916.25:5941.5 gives -0.98 A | 2.24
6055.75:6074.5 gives -0.58 A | 2.35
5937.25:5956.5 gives -1.28 A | 2.32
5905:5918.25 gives -0.33 A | 2.2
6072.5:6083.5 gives -0.65 A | 2.43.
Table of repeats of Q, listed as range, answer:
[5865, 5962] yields 2.17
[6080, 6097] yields 2.37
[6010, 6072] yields 2.37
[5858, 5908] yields 2.07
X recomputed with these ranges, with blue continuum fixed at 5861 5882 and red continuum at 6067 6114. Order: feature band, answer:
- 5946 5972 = 0.3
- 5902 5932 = 0.9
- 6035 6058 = -1.1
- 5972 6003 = 0.5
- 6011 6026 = 0.4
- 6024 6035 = -0.5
